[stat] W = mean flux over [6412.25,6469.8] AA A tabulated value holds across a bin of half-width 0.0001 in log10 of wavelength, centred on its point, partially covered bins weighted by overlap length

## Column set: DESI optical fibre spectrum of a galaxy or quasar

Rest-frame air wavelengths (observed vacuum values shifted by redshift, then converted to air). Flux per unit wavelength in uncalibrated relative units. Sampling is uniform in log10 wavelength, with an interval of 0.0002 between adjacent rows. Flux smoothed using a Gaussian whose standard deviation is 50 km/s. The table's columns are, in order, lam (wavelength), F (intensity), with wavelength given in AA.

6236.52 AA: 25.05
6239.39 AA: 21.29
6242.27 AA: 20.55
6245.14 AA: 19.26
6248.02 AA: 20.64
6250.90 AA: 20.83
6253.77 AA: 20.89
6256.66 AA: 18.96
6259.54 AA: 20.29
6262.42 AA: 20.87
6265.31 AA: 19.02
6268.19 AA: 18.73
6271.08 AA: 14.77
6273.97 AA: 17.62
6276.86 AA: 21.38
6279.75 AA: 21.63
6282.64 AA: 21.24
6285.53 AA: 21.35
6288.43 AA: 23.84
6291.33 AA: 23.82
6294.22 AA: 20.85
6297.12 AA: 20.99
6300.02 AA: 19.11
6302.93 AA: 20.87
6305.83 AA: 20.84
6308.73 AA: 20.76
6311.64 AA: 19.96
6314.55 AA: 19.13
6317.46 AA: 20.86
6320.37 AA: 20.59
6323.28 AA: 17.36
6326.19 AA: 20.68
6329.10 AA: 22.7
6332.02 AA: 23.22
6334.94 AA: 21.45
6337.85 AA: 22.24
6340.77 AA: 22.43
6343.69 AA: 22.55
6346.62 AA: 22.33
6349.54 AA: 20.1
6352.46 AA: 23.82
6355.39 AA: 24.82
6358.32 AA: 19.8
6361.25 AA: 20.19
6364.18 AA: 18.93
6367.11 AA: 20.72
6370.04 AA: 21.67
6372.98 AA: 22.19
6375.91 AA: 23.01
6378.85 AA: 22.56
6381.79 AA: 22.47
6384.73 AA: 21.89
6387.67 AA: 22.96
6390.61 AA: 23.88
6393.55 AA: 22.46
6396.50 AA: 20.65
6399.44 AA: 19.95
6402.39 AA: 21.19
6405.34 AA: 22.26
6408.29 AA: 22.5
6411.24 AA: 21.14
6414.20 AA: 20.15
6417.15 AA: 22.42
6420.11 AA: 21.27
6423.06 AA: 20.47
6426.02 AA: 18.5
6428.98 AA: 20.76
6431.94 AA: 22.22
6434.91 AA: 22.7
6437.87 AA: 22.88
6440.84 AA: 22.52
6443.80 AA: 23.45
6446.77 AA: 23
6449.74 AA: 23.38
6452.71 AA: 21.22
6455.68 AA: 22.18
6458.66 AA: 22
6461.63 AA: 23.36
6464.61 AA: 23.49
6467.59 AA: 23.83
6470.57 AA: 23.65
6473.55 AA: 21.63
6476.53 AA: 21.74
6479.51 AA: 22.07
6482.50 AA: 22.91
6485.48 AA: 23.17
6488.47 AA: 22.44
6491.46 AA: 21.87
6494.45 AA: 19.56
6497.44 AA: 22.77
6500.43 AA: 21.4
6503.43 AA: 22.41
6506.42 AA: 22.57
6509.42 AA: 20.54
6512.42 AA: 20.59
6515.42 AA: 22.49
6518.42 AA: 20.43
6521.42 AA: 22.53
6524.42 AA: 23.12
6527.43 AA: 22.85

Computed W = 22.1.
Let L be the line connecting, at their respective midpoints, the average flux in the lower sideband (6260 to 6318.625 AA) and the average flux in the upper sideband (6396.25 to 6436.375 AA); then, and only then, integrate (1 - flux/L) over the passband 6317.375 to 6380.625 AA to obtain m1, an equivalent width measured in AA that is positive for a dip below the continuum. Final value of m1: -2.5 AA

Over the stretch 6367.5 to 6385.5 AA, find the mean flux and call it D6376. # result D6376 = 22.2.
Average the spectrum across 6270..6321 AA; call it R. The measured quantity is 20.6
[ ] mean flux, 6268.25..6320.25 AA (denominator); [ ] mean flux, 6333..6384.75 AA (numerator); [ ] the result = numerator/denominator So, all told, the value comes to 1.07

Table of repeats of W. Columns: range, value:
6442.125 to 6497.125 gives 22.5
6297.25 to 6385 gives 21.3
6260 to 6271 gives 19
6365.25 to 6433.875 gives 21.6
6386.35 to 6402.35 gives 21.9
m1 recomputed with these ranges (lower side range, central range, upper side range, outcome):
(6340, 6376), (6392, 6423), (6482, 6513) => 0.5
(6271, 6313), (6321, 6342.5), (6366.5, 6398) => 0.0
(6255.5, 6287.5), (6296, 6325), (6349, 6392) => 0.8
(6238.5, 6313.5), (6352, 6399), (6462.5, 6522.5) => -1.6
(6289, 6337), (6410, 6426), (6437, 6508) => 0.8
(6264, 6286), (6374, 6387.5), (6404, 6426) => -1.1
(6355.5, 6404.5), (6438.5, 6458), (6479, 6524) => -0.8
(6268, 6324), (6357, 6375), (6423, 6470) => 0.5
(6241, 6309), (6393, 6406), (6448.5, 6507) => 0.3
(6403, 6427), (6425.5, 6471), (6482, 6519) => -2.4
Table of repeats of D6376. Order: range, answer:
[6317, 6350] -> 21.4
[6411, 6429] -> 20.6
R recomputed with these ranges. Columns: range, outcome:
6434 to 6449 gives 22.9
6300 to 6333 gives 20.5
